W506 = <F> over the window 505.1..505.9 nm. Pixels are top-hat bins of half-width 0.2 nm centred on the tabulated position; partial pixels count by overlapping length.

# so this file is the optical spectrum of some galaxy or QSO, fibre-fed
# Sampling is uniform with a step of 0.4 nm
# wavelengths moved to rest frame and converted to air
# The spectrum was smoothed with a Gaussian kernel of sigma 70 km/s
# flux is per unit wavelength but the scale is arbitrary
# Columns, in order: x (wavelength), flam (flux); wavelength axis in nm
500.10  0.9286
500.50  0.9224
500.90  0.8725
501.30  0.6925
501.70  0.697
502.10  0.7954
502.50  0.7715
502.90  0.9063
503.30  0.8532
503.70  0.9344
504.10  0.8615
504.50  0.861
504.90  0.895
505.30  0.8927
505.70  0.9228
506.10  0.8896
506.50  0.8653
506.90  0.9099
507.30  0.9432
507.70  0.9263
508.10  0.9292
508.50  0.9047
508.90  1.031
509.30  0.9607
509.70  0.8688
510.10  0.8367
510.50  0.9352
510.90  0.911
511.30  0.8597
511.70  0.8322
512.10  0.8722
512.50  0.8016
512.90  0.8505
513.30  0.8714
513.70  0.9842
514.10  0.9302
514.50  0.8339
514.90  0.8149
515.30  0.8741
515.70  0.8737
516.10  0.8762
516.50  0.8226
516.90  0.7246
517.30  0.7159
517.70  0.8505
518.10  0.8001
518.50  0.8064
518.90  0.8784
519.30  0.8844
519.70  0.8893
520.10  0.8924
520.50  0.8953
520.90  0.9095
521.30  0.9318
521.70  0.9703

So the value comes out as 0.908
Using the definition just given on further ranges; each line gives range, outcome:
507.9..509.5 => 0.956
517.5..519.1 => 0.834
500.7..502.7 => 0.766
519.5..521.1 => 0.897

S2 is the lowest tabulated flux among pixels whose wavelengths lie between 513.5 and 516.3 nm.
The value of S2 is 0.8149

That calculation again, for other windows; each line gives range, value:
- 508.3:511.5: 0.8367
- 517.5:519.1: 0.8001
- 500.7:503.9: 0.6925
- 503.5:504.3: 0.8615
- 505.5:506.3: 0.8896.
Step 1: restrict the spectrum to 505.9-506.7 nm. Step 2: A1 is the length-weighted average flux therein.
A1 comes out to 0.877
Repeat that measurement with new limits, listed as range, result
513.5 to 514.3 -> 0.957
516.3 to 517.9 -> 0.778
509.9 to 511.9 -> 0.875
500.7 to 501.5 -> 0.782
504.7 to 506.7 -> 0.893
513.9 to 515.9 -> 0.865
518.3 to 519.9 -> 0.865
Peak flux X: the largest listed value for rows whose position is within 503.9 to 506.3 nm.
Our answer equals 0.9228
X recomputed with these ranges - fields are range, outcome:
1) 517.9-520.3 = 0.8924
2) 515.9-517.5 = 0.8762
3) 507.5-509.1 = 1.031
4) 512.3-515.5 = 0.9842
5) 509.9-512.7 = 0.9352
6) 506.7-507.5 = 0.9432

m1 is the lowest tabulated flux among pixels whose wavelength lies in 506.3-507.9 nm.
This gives 0.8653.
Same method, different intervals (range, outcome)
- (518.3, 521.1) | 0.8064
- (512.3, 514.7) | 0.8016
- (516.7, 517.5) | 0.7159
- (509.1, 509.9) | 0.8688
